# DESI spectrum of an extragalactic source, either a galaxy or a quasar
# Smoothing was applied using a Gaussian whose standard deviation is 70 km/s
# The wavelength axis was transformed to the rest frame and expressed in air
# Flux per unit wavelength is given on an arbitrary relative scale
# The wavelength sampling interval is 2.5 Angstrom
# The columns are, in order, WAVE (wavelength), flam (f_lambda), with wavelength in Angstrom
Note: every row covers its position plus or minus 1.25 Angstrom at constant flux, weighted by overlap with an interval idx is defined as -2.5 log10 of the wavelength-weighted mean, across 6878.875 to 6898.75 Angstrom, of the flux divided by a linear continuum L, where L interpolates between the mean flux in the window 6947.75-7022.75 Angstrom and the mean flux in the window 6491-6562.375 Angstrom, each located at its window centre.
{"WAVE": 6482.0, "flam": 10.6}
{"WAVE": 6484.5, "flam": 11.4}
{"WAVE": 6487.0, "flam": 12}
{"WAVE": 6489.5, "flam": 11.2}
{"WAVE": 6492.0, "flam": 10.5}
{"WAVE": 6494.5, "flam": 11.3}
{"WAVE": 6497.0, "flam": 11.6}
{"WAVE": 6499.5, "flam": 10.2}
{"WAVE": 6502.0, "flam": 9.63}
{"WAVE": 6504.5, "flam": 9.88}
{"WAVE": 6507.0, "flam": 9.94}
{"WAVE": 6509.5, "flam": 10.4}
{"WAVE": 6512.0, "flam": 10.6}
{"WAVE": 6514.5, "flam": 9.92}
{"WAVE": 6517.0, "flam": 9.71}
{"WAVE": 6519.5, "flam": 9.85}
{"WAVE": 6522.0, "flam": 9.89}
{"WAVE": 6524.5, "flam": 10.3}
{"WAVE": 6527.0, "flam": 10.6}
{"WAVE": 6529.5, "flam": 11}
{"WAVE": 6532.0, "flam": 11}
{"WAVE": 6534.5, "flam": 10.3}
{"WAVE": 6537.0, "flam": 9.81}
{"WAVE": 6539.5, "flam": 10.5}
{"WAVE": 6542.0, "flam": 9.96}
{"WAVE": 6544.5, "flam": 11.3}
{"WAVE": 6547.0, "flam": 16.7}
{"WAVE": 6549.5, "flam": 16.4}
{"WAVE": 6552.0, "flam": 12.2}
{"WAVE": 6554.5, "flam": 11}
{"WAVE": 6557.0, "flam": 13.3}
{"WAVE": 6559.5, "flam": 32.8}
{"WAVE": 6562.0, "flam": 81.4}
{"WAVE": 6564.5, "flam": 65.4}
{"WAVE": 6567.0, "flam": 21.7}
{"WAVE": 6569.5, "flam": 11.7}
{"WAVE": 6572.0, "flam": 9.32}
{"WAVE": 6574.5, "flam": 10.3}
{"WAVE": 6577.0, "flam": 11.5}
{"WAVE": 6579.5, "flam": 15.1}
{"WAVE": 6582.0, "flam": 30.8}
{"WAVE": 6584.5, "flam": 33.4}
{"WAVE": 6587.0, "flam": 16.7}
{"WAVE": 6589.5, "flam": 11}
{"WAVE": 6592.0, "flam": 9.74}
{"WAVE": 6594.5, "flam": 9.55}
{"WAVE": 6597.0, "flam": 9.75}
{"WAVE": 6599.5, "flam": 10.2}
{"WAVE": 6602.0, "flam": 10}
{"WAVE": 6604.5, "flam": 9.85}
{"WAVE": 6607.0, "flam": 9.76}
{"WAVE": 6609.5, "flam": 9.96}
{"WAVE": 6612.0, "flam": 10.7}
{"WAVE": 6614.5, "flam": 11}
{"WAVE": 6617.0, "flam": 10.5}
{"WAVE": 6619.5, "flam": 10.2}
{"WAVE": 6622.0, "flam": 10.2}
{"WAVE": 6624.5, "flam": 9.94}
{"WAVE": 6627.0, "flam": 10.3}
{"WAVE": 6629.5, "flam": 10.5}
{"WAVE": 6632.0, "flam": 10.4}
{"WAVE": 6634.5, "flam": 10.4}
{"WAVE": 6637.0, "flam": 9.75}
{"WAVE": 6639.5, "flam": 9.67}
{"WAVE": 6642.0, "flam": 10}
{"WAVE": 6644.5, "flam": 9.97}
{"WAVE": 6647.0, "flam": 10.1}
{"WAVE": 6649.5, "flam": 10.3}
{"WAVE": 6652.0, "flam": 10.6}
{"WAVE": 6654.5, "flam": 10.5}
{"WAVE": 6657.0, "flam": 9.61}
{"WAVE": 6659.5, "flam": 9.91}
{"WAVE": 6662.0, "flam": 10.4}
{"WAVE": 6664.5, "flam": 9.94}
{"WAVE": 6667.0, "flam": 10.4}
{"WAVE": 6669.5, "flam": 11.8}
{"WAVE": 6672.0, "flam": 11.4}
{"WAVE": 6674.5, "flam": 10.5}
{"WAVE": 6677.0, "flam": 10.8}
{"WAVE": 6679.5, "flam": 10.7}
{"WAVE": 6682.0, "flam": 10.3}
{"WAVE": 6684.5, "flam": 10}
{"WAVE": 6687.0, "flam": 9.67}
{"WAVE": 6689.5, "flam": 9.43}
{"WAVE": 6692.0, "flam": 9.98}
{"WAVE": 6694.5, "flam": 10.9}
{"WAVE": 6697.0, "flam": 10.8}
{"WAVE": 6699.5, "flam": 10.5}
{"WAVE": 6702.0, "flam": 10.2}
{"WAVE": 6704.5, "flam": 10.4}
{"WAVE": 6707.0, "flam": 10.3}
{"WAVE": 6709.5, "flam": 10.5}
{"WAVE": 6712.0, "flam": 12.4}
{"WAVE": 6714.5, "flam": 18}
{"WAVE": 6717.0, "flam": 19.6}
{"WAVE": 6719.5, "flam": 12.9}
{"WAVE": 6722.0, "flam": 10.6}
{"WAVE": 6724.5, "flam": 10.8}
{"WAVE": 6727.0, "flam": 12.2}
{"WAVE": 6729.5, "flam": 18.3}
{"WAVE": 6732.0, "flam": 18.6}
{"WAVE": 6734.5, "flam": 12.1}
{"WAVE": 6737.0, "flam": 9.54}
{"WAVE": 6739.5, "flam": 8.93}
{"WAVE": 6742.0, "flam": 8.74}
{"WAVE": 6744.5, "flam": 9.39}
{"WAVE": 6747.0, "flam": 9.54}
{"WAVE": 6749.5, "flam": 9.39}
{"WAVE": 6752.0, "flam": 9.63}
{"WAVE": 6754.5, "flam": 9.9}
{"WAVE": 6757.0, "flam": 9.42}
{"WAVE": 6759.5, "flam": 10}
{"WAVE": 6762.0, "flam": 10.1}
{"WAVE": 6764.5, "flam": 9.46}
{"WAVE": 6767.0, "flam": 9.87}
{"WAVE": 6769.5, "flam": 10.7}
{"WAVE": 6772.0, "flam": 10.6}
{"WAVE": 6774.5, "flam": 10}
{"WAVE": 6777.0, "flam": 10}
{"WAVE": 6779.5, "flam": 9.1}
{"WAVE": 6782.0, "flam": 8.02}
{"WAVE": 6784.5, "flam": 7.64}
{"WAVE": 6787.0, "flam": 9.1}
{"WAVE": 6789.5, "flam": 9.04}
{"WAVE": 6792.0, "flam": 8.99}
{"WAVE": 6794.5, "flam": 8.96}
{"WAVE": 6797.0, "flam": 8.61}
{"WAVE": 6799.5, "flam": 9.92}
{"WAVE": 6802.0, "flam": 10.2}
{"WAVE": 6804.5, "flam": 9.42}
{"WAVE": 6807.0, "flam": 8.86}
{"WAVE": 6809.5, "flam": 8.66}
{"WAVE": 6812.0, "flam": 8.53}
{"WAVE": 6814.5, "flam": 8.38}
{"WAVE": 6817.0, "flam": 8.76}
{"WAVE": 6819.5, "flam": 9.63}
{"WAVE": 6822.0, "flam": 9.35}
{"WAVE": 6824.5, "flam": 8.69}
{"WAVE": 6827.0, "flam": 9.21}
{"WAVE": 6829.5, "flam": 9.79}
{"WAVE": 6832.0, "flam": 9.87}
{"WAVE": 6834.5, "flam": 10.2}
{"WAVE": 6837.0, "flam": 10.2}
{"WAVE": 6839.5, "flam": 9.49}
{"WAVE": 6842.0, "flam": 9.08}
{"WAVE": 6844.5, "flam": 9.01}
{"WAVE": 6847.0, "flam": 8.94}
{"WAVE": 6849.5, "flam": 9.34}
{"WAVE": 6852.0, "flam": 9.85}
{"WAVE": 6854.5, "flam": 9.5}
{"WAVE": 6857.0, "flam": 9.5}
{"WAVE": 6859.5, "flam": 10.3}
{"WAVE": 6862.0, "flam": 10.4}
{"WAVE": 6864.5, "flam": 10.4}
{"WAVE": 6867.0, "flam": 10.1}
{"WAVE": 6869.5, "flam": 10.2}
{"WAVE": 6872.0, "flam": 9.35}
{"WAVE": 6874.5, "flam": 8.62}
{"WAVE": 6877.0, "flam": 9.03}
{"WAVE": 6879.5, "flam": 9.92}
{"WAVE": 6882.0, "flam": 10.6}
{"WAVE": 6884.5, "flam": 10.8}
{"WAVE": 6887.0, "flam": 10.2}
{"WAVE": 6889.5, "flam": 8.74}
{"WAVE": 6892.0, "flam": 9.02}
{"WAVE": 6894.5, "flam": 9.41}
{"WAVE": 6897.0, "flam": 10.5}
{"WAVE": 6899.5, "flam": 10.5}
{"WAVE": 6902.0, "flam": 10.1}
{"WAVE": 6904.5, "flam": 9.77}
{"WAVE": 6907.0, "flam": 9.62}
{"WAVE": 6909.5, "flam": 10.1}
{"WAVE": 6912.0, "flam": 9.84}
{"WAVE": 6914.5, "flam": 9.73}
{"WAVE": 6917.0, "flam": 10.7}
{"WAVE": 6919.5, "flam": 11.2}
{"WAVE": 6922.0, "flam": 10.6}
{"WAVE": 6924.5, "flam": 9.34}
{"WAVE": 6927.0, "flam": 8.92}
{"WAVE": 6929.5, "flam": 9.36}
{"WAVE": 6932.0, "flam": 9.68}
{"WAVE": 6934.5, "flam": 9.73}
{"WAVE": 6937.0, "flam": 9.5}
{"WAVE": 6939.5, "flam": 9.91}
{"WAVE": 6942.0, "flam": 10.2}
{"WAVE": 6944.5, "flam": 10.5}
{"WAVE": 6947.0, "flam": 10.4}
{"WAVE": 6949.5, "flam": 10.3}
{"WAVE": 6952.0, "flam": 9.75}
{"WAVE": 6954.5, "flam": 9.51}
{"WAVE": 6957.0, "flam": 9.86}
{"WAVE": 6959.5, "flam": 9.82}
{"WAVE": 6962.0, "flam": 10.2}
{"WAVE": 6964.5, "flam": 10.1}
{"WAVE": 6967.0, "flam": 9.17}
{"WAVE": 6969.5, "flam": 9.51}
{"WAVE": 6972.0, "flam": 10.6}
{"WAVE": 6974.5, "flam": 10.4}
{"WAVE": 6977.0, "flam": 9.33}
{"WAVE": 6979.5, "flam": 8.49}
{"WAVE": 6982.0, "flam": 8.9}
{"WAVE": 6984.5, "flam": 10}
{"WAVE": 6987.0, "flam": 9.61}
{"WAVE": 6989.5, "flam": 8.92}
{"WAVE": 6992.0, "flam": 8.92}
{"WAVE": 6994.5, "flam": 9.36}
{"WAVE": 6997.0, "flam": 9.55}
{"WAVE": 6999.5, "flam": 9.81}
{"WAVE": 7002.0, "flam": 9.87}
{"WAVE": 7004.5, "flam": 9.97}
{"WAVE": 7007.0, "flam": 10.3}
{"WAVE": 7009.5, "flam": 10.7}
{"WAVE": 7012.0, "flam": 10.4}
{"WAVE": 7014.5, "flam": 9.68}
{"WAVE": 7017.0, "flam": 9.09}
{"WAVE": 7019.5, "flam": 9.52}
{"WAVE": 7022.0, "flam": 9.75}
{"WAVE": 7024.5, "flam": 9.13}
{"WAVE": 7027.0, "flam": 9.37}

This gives 0.06 mag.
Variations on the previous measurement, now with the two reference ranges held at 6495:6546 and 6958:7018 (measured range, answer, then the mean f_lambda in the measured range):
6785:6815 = 0.11 mag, 9.04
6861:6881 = 0.01 mag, 9.75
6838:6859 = 0.06 mag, 9.38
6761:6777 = -0.01 mag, 10.1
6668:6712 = -0.04 mag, 10.5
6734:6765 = 0.04 mag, 9.65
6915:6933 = -0.02 mag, 9.97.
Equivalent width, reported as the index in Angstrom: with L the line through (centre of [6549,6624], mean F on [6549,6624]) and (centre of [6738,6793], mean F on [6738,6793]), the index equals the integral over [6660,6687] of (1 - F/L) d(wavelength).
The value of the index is 6.2 Angstrom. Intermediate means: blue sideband 17.8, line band 10.6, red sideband 9.44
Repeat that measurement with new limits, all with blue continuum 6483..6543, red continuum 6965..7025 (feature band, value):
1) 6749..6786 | 1.6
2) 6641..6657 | 0.1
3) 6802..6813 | 1.0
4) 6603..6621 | 0.1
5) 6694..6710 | -0.5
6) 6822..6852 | 1.4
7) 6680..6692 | 0.3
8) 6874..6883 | 0.2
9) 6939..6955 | -0.7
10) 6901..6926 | -0.8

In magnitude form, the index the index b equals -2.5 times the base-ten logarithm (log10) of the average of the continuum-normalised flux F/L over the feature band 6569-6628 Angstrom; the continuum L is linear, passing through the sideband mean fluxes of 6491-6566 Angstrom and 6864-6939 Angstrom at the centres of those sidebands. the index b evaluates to 0.180 mag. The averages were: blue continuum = 16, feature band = 12.6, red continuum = 9.85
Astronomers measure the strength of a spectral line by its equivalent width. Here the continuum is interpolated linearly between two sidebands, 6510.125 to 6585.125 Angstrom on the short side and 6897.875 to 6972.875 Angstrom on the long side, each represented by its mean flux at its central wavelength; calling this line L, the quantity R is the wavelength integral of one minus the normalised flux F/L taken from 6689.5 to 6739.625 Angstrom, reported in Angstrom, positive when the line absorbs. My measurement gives 6.88 Angstrom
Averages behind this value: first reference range 17.7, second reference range 9.95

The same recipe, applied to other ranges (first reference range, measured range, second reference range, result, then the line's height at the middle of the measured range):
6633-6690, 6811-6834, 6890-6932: 1.96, 10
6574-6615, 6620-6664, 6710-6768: 9.58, 13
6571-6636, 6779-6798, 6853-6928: 3.71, 10.8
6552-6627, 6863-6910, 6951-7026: 7.45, 11.7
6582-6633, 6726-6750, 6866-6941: -1.28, 11.1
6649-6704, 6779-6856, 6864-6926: 6.99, 10.1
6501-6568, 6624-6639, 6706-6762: 4.39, 14.4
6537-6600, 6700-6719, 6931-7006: 3.70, 16.1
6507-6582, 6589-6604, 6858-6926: 5.51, 15.8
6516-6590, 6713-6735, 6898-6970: -0.49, 14.5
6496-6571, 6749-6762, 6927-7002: 3.19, 12.9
